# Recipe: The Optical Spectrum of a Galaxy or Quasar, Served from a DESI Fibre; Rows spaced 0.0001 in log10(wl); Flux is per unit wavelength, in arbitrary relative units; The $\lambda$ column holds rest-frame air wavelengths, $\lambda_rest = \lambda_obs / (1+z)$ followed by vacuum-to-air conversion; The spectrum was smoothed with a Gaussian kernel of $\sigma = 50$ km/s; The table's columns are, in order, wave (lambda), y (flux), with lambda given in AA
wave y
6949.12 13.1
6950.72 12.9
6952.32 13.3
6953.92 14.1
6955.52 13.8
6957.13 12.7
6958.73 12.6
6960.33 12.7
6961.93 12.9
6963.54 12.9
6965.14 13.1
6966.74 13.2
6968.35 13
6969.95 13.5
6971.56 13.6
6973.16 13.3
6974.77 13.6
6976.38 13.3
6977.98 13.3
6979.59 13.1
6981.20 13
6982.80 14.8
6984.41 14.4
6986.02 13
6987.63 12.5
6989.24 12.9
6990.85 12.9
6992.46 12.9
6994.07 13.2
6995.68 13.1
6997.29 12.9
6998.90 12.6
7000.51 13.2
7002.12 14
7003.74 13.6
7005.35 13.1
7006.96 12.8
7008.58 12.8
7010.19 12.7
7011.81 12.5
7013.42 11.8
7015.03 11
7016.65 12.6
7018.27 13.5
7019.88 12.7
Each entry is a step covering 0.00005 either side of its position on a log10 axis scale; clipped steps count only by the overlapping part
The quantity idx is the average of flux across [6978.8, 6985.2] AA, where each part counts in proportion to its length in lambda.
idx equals 13.8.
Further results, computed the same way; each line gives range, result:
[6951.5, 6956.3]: 13.7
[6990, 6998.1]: 13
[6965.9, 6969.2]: 13.1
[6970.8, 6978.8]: 13.4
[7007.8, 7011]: 12.8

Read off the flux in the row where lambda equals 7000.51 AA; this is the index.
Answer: 13.2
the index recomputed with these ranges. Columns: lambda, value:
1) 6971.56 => 13.6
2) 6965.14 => 13.1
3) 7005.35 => 13.1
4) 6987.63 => 12.5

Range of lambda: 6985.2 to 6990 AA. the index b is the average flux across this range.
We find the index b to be 12.8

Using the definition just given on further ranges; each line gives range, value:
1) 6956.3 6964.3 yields 12.7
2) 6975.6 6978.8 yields 13.3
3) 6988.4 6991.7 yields 12.9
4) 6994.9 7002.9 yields 13.2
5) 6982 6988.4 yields 13.7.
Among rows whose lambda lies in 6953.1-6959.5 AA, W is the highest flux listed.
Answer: 14.1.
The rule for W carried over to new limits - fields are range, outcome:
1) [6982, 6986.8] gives 14.8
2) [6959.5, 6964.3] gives 12.9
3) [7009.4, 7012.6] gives 12.7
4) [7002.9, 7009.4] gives 13.6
